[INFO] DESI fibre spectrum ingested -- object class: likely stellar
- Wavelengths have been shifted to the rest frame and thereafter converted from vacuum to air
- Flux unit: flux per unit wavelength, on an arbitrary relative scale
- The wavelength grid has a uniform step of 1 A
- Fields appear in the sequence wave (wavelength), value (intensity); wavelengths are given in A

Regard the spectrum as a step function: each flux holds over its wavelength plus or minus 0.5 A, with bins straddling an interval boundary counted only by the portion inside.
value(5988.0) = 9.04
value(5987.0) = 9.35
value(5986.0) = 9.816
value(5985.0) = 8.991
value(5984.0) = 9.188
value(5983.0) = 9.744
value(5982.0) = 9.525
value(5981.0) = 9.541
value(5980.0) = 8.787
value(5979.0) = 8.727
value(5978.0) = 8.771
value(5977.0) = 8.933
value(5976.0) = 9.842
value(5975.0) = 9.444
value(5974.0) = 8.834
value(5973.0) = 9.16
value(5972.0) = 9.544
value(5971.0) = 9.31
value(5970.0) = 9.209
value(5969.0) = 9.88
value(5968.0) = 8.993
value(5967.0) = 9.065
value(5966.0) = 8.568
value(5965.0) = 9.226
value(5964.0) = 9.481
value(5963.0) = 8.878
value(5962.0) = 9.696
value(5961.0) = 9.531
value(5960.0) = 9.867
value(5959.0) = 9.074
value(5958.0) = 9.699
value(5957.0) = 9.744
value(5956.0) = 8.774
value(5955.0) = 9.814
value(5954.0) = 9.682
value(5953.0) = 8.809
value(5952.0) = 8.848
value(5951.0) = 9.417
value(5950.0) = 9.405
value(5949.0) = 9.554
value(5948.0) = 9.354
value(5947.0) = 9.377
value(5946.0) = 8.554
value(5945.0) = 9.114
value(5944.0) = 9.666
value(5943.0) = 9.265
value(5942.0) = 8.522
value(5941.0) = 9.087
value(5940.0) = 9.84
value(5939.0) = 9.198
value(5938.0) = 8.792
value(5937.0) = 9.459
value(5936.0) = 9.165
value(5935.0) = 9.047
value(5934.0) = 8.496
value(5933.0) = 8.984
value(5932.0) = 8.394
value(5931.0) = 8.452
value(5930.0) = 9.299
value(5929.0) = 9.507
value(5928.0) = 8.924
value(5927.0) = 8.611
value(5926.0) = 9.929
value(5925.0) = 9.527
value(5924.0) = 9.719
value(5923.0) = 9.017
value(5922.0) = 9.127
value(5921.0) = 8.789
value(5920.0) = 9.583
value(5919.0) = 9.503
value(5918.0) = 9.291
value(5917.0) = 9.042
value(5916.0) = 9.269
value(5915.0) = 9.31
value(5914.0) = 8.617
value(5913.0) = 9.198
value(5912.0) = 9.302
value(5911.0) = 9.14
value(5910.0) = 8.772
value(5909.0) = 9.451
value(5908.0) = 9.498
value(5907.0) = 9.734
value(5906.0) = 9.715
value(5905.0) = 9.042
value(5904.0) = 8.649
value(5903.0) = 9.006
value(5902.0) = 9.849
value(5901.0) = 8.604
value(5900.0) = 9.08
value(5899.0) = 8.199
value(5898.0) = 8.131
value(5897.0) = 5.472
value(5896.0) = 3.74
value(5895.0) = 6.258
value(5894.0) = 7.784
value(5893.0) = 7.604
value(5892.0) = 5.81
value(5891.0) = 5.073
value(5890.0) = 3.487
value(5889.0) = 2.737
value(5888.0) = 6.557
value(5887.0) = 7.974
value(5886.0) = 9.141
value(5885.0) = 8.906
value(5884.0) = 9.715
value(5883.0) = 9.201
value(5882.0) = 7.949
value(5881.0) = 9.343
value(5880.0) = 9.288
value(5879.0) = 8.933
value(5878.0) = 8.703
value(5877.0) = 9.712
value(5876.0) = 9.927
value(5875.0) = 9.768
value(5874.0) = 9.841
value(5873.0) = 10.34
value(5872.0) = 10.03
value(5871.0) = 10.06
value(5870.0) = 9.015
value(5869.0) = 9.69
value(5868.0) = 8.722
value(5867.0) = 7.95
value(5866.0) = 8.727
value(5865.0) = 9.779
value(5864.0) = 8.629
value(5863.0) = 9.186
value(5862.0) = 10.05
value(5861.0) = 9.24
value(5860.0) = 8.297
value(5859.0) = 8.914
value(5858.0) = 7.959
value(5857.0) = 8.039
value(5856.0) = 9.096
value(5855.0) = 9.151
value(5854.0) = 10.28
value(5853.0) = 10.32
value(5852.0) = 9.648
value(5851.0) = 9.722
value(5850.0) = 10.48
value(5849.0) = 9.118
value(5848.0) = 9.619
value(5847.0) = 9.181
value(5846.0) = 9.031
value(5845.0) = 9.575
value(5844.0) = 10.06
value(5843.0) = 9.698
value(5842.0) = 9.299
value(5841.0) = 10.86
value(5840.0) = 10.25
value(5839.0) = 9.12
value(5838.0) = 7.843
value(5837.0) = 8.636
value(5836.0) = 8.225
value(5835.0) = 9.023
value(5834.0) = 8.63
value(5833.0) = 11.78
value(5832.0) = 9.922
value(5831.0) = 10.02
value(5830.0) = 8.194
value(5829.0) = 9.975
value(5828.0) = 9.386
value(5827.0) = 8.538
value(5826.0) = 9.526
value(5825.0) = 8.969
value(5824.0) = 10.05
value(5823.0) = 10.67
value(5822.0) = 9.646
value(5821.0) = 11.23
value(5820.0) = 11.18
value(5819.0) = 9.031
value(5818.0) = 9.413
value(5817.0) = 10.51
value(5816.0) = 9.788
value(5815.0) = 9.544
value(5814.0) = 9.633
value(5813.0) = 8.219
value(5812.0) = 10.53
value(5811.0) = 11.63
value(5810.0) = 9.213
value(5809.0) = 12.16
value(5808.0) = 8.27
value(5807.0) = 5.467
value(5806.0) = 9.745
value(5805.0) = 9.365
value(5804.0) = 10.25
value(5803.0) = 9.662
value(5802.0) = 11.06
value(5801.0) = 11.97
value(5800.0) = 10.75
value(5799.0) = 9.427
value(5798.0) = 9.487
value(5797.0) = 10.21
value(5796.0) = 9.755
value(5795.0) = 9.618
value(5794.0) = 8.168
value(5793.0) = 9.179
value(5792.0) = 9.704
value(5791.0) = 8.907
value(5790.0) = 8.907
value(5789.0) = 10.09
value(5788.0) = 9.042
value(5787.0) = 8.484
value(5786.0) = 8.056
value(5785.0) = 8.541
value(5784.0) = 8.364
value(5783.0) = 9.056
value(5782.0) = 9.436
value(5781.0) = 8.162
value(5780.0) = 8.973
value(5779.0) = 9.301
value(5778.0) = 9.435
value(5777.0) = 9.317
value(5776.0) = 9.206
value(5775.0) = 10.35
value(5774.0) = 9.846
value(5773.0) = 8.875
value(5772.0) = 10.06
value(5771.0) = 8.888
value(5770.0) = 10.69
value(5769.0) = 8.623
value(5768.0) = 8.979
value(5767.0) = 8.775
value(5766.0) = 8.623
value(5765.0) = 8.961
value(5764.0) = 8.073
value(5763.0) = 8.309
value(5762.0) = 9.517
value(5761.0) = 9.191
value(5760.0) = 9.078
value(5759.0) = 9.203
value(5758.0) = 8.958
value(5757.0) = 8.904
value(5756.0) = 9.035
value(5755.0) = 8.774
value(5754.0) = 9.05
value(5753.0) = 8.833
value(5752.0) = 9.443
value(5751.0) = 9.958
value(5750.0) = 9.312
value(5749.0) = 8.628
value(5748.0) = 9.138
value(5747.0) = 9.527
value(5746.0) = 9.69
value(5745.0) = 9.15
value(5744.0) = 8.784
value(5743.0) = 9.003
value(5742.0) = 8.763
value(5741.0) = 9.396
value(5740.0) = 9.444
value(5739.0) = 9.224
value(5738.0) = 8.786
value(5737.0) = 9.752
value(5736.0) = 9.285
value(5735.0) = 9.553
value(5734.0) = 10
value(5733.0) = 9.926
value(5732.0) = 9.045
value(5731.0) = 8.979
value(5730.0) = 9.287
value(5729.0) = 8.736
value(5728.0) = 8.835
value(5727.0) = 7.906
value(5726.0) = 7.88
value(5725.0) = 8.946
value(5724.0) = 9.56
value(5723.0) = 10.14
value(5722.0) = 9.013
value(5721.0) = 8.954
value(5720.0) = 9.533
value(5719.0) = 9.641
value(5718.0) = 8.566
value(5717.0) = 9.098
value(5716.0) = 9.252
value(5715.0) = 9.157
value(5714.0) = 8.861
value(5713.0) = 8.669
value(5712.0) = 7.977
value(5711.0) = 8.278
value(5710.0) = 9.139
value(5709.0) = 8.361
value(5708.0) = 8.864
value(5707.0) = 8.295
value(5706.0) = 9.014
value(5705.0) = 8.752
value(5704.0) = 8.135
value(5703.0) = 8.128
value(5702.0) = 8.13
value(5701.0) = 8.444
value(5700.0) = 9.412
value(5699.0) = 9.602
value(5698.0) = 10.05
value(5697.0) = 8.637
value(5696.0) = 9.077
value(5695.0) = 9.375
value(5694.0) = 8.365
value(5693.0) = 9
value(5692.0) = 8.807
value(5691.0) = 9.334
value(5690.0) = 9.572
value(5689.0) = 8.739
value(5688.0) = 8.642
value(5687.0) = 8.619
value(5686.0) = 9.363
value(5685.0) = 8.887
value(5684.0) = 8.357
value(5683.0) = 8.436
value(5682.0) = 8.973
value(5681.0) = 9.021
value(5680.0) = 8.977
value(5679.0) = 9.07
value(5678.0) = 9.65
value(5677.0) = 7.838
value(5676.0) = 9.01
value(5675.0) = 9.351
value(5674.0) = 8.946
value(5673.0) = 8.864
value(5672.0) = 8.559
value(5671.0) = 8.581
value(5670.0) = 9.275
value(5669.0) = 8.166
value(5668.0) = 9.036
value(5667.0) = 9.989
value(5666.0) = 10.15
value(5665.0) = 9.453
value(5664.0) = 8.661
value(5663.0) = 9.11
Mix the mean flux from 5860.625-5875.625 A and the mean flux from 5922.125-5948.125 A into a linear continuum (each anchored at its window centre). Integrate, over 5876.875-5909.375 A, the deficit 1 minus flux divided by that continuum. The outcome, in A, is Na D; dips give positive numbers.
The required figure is 4.8 A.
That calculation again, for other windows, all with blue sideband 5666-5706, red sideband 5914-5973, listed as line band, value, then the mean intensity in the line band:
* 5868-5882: -0.55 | 9.5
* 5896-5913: 0.86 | 8.71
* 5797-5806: -1.15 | 10.2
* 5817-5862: -1.94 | 9.49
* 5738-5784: -0.69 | 9.14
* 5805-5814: -0.35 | 9.41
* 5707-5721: 0.15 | 8.86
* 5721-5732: 0.04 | 8.93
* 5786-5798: -0.25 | 9.24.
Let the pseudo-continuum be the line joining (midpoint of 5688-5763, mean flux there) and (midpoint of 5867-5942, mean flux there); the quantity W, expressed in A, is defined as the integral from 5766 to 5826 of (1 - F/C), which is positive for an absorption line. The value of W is -4.2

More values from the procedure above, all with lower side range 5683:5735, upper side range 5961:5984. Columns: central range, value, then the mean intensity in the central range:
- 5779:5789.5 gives 0.2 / 8.84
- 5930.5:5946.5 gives 0.3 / 9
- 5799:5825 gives -2.5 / 9.93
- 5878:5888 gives 0.4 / 8.81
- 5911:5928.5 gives -0.1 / 9.22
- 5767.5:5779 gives -0.6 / 9.47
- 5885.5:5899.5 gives 4.4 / 6.28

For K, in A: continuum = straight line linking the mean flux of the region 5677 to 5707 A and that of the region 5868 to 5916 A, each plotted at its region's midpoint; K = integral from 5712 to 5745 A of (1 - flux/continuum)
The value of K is -1.1 A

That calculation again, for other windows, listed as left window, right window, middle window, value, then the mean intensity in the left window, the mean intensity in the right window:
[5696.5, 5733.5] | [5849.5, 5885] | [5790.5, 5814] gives -1.4 A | 8.9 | 9.3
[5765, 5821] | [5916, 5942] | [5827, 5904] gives 4.4 A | 9.46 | 9.14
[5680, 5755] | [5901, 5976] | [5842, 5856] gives -0.8 A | 9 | 9.23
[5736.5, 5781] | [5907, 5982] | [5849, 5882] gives -0.4 A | 9.17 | 9.21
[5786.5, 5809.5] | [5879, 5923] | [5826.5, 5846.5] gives -0.8 A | 9.55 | 8.25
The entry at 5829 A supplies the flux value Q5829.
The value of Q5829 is 9.975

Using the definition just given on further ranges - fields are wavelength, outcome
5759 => 9.203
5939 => 9.198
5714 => 8.861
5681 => 9.021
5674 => 8.946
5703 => 8.128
